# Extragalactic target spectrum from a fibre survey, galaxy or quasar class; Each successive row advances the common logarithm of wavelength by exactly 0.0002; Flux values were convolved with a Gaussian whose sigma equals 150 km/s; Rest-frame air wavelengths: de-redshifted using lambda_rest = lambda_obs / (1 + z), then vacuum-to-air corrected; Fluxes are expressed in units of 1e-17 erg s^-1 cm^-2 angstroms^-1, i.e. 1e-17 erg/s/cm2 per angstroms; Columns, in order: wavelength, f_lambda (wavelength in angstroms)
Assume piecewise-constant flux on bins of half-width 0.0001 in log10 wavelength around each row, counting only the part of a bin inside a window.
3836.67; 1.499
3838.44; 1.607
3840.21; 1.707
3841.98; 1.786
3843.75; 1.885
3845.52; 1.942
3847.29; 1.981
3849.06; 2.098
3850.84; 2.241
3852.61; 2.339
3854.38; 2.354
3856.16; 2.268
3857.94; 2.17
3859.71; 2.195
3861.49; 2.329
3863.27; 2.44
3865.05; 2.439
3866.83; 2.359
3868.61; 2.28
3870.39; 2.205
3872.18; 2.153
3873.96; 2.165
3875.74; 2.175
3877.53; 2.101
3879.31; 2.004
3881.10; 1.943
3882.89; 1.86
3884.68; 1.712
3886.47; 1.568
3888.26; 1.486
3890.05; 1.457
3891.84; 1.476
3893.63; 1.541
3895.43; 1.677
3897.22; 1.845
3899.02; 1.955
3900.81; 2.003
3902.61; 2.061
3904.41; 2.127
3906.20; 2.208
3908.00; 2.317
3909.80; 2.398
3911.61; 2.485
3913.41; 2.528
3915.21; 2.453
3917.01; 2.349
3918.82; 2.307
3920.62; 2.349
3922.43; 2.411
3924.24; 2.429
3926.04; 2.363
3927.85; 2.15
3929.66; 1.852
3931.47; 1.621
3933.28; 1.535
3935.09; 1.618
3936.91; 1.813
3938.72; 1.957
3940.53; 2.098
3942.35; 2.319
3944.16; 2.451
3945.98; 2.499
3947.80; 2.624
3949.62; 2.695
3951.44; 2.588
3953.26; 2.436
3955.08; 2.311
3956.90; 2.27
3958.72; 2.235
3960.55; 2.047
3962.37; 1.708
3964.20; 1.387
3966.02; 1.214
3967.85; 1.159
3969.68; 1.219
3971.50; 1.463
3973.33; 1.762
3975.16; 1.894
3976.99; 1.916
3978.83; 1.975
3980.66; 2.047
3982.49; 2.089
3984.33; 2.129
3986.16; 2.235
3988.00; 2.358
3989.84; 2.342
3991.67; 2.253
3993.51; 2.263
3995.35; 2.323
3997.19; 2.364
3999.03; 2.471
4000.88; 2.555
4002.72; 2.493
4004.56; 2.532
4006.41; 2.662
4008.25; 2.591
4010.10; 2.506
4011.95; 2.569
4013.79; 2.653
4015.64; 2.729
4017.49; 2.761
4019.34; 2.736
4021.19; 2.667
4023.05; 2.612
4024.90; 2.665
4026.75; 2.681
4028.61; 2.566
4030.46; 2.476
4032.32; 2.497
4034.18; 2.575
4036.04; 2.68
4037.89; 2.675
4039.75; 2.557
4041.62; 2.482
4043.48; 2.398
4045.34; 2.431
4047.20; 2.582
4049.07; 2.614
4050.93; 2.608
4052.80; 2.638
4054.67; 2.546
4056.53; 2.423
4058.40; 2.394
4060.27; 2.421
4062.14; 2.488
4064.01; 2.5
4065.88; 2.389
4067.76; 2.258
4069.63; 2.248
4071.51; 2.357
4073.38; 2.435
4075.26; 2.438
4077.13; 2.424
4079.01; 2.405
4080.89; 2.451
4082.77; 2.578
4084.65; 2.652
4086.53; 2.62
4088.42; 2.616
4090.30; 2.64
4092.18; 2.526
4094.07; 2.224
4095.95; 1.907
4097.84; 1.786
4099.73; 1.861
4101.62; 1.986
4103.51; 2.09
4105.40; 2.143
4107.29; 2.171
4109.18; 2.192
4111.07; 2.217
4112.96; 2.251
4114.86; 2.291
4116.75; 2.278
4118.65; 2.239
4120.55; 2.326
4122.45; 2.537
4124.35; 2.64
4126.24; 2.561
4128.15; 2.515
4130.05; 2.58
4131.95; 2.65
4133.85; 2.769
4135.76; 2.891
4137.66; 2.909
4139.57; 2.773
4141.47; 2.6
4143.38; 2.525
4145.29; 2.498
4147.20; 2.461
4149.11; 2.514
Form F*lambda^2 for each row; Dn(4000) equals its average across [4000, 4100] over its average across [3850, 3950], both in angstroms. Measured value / 1.3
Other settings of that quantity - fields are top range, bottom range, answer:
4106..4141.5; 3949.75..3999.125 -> 1.33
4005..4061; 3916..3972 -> 1.32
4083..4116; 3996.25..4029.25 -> 0.90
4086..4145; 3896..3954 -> 1.19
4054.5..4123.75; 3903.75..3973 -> 1.20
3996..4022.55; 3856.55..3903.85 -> 1.39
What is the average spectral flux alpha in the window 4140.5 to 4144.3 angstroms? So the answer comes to 2.57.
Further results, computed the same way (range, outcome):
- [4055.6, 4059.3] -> 2.41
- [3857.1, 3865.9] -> 2.32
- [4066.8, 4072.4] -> 2.28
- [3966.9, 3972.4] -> 1.28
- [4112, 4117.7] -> 2.27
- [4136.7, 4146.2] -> 2.66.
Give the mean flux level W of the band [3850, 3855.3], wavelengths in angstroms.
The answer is 2.31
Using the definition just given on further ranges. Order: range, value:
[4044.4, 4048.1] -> 2.51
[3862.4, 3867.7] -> 2.41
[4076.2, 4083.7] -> 2.46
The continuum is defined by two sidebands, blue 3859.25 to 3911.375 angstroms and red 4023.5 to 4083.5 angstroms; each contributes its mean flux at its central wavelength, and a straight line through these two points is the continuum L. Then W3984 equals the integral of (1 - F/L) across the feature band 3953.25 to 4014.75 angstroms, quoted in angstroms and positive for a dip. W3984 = 4.8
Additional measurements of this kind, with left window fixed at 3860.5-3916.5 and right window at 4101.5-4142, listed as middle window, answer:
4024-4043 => -2.3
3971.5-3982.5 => 1.5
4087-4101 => 1.0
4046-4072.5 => -1.4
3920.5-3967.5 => 1.1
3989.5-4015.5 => -2.7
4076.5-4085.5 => -0.5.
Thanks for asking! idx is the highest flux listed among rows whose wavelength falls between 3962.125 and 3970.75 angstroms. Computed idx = 1.708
